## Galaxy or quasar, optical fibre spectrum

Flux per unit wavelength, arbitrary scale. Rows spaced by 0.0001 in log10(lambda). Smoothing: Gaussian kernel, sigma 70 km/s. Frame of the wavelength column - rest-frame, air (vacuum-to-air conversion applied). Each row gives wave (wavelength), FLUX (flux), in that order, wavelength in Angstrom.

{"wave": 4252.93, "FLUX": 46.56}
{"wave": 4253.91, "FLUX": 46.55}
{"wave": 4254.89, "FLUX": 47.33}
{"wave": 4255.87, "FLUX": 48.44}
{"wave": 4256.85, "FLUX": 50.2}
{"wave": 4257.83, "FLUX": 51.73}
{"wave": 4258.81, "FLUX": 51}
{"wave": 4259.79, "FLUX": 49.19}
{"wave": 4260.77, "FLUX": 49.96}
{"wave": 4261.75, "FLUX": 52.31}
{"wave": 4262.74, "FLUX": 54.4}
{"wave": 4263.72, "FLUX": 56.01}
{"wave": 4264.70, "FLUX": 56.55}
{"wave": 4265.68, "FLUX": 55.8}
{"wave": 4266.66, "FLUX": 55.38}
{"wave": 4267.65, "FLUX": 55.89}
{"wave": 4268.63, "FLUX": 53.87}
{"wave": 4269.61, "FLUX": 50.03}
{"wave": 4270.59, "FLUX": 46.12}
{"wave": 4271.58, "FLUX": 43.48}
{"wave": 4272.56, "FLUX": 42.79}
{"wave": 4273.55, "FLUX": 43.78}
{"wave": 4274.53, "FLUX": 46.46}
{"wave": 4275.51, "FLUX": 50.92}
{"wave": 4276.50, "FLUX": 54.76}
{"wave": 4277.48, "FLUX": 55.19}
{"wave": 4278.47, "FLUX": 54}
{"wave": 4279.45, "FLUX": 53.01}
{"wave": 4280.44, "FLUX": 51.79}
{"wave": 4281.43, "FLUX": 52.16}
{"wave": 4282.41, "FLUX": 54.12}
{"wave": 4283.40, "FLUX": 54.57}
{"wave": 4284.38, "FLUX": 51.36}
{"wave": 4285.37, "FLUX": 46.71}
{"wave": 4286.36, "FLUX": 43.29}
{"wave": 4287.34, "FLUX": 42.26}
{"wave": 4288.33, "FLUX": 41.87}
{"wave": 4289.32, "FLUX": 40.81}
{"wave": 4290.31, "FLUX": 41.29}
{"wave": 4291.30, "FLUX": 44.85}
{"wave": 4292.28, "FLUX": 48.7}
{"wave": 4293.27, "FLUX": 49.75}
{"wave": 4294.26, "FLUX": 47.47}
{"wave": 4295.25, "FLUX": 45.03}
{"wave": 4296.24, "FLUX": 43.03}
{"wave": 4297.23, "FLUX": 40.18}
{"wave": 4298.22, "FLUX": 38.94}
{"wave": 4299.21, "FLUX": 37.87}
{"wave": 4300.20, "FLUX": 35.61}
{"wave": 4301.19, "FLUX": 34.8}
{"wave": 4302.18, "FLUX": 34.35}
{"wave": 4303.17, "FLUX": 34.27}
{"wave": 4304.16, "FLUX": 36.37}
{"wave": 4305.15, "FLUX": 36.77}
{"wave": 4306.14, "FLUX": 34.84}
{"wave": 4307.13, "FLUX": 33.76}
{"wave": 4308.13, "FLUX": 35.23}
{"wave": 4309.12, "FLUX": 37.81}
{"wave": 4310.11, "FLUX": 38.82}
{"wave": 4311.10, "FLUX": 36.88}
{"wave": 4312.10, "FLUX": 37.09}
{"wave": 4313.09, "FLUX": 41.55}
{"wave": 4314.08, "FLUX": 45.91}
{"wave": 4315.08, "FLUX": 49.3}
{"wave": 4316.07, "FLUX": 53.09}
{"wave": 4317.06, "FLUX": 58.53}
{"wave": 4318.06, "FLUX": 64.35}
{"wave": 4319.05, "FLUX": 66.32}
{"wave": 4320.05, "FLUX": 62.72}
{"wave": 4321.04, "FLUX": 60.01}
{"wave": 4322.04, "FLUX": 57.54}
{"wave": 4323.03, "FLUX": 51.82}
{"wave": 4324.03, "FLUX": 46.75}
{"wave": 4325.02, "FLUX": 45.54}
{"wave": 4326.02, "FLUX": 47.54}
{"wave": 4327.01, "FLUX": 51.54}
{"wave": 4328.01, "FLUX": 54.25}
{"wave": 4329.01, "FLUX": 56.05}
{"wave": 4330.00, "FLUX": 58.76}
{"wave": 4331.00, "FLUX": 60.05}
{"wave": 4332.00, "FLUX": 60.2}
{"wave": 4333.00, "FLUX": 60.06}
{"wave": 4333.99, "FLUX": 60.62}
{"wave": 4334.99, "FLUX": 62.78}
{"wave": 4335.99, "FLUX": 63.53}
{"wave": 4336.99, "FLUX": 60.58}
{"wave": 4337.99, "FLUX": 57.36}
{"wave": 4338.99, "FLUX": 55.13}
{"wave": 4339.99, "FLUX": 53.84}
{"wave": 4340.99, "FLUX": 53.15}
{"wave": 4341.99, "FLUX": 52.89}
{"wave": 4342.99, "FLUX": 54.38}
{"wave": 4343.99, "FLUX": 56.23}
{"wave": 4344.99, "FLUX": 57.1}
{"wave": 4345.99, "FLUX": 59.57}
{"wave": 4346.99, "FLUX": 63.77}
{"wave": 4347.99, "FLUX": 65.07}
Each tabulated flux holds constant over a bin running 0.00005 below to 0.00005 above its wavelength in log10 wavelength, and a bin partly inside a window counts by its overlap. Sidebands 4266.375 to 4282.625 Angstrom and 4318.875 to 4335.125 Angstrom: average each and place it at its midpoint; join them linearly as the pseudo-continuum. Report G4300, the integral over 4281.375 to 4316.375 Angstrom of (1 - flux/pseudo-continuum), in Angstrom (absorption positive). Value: 7.33 Angstrom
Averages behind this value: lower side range 50.7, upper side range 56.3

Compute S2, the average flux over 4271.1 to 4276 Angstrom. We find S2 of 45.5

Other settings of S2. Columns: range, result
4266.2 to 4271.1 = 52.2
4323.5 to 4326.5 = 46.6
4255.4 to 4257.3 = 49.3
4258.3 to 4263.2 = 51.3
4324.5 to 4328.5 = 49.7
